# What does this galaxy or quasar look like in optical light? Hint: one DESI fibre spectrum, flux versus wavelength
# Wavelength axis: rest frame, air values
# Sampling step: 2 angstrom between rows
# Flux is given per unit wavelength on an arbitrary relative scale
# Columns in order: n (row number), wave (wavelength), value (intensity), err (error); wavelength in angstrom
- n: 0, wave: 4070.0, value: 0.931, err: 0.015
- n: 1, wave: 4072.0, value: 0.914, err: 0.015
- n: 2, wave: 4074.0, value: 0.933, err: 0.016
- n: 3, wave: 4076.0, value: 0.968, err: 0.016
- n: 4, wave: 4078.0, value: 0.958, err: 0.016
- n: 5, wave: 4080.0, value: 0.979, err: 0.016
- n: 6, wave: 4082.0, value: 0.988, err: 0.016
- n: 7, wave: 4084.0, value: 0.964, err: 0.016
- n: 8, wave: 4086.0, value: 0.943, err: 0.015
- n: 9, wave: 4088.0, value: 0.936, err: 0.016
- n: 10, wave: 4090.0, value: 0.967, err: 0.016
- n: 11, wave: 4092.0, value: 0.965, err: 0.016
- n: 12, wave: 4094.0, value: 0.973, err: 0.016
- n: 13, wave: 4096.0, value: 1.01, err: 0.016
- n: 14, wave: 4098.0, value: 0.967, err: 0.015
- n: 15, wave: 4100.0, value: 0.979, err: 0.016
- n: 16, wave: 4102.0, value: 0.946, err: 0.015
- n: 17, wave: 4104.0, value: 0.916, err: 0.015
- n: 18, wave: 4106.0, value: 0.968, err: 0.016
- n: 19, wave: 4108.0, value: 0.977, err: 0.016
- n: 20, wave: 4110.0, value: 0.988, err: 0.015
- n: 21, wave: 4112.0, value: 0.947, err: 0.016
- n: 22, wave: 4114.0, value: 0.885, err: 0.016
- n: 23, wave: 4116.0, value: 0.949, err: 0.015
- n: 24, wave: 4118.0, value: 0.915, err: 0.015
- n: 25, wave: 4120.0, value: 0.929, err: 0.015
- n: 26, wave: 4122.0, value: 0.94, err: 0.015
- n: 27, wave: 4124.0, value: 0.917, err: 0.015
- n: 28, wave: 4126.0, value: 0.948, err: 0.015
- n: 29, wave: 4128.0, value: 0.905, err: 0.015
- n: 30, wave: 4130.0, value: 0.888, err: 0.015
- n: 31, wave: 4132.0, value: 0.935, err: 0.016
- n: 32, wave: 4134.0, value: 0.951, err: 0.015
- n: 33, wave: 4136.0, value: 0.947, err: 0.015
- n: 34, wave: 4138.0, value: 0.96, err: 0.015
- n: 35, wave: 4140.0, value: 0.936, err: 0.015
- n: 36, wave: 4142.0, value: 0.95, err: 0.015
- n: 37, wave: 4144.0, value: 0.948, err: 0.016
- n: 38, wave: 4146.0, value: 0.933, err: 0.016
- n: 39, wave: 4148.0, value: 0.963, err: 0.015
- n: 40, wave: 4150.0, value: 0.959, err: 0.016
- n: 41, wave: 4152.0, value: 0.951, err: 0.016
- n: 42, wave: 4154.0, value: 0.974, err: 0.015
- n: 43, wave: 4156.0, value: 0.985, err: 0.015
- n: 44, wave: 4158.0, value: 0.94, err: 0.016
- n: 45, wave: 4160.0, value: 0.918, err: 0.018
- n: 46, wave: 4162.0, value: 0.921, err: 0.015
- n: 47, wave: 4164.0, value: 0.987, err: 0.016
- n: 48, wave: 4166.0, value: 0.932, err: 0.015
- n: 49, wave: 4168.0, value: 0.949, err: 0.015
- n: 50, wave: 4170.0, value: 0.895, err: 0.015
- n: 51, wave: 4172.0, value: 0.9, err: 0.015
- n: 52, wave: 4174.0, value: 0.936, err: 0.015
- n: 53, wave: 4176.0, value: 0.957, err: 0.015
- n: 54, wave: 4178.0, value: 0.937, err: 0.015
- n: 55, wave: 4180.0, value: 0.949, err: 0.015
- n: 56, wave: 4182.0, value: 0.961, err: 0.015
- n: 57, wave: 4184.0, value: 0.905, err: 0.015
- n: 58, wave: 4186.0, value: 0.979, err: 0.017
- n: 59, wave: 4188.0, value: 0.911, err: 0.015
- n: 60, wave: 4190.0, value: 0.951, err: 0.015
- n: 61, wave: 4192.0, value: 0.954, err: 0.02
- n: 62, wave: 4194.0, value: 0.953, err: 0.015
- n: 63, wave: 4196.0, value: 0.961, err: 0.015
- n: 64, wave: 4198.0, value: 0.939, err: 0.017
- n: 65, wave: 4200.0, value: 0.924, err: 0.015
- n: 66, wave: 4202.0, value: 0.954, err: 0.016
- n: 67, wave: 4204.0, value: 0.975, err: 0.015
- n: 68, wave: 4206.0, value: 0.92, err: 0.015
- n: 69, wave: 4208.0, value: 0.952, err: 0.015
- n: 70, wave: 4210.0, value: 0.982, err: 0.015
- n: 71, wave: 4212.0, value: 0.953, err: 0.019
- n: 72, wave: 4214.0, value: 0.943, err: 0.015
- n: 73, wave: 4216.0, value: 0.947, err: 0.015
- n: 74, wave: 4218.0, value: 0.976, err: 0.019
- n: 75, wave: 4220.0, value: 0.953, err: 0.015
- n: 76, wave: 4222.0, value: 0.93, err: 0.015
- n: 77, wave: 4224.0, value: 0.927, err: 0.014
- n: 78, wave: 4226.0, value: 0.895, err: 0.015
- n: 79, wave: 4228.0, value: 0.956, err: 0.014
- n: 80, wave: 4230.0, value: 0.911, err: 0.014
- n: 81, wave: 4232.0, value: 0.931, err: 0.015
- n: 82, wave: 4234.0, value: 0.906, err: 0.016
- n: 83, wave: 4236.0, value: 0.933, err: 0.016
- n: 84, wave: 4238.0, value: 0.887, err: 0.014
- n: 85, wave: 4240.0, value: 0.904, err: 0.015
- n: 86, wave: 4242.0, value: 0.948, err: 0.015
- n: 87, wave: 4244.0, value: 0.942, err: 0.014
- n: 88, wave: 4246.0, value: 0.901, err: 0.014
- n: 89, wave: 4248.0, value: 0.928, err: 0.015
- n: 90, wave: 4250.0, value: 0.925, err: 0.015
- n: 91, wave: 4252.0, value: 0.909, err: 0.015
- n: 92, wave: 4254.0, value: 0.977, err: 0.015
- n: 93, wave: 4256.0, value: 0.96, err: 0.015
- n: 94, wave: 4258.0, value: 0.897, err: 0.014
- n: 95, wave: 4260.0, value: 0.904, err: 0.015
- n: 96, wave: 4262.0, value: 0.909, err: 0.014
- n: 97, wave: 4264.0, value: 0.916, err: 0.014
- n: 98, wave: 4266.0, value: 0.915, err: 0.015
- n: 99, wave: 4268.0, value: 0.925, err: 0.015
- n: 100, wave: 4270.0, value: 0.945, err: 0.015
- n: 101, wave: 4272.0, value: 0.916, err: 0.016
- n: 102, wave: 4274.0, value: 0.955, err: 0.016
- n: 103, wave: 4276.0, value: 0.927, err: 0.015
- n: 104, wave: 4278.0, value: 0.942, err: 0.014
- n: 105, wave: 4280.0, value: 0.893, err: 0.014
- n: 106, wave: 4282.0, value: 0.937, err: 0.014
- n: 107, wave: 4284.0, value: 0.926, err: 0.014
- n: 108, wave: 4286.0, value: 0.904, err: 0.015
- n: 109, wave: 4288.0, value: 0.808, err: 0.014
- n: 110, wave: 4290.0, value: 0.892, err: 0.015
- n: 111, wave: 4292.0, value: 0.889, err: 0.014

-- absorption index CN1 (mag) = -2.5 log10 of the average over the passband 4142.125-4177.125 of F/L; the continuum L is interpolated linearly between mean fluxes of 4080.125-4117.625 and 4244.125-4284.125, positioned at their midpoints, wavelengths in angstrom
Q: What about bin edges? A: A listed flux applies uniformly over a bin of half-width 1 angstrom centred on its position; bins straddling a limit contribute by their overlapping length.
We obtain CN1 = 0.00 mag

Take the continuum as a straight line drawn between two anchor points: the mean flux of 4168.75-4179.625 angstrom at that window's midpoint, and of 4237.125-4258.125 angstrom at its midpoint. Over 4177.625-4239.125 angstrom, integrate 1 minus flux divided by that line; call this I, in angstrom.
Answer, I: -0.90 angstrom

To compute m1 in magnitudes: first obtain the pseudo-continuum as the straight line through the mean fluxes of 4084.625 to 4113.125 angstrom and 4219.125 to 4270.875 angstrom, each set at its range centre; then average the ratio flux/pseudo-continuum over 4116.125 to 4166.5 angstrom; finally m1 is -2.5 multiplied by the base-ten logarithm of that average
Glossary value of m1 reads 0.01 mag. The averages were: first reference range 0.963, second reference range 0.924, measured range 0.942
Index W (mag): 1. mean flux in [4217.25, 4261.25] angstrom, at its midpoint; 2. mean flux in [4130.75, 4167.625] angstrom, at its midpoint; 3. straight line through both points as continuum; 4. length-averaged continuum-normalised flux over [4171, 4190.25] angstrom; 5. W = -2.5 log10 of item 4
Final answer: 0.00 mag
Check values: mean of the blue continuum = 0.949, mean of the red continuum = 0.927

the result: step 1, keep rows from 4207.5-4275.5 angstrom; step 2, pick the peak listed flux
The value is 0.982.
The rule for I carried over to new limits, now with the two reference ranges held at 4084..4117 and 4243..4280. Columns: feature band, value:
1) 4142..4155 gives -0.08 angstrom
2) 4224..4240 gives 0.26 angstrom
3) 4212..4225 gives -0.16 angstrom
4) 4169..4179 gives 0.19 angstrom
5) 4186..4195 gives -0.06 angstrom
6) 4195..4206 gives -0.11 angstrom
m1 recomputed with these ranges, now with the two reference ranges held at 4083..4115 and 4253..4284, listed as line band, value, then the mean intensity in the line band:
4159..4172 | 0.02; 0.931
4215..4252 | 0.01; 0.927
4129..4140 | 0.02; 0.936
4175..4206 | -0.01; 0.946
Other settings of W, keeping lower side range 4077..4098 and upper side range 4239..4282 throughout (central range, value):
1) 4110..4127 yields 0.03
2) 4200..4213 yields -0.02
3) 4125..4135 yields 0.04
